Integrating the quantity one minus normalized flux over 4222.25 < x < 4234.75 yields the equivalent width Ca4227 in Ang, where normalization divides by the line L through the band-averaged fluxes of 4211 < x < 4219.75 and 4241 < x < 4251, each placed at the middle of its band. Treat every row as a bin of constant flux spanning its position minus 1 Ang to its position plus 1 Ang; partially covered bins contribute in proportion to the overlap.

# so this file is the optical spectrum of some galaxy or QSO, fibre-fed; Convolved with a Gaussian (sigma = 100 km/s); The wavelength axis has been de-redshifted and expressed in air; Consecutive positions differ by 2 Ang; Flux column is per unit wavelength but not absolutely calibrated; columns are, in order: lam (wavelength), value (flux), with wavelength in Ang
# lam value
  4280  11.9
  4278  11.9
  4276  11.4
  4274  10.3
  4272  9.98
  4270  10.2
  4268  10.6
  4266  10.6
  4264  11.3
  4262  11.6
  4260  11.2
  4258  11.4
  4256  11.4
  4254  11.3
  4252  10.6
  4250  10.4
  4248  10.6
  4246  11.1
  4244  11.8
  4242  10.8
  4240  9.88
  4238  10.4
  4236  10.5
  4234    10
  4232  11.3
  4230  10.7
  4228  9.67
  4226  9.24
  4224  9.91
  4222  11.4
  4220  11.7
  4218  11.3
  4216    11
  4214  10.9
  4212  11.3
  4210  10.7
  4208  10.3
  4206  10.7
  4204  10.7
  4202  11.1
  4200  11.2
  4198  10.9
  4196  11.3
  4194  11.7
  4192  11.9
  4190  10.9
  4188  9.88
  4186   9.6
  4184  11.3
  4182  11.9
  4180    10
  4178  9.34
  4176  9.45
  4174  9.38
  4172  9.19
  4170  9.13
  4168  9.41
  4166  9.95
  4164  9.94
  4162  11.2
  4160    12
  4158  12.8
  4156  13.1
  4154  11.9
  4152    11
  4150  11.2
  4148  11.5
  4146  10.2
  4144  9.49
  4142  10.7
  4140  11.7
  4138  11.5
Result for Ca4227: 1.0 Ang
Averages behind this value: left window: 11.2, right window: 10.9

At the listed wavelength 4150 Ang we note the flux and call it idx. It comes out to 11.2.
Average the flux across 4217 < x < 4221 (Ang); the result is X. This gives 11.5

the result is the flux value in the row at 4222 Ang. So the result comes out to 11.4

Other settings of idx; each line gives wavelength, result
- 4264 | 11.3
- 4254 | 11.3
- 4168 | 9.41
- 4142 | 10.7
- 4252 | 10.6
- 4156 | 13.1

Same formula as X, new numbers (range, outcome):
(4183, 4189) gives 10.3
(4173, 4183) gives 10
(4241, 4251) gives 10.9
